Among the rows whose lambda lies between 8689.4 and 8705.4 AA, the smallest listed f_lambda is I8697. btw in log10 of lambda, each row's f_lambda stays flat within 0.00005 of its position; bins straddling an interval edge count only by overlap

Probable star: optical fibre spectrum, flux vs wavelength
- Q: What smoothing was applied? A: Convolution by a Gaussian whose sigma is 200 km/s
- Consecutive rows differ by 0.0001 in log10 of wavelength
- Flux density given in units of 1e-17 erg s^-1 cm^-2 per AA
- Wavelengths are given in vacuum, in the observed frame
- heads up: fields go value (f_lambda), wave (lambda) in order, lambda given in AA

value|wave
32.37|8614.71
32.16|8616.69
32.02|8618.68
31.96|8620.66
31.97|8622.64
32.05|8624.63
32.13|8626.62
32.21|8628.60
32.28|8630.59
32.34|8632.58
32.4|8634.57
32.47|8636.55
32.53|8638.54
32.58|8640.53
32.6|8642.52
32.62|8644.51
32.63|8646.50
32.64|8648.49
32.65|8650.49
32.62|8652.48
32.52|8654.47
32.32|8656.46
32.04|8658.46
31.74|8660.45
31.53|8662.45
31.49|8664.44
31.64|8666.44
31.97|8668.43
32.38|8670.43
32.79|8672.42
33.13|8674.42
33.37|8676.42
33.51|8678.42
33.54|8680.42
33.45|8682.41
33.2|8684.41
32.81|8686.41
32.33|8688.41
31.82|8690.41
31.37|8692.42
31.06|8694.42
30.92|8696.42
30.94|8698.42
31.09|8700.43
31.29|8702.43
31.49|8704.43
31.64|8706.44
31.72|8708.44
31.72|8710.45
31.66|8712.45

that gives 30.92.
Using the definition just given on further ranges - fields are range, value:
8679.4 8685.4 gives 33.2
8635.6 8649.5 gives 32.47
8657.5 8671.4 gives 31.49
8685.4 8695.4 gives 31.06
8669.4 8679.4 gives 32.38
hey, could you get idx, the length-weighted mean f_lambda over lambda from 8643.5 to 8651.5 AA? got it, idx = 32.6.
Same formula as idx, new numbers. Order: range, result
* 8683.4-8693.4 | 32.3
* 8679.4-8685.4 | 33.4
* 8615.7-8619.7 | 32.1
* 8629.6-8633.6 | 32.3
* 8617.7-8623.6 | 32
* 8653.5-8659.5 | 32.3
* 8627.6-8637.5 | 32.4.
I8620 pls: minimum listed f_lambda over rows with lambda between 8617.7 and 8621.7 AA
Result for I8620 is 31.96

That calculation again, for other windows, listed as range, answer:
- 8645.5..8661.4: 31.74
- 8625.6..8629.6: 32.13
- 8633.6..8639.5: 32.4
